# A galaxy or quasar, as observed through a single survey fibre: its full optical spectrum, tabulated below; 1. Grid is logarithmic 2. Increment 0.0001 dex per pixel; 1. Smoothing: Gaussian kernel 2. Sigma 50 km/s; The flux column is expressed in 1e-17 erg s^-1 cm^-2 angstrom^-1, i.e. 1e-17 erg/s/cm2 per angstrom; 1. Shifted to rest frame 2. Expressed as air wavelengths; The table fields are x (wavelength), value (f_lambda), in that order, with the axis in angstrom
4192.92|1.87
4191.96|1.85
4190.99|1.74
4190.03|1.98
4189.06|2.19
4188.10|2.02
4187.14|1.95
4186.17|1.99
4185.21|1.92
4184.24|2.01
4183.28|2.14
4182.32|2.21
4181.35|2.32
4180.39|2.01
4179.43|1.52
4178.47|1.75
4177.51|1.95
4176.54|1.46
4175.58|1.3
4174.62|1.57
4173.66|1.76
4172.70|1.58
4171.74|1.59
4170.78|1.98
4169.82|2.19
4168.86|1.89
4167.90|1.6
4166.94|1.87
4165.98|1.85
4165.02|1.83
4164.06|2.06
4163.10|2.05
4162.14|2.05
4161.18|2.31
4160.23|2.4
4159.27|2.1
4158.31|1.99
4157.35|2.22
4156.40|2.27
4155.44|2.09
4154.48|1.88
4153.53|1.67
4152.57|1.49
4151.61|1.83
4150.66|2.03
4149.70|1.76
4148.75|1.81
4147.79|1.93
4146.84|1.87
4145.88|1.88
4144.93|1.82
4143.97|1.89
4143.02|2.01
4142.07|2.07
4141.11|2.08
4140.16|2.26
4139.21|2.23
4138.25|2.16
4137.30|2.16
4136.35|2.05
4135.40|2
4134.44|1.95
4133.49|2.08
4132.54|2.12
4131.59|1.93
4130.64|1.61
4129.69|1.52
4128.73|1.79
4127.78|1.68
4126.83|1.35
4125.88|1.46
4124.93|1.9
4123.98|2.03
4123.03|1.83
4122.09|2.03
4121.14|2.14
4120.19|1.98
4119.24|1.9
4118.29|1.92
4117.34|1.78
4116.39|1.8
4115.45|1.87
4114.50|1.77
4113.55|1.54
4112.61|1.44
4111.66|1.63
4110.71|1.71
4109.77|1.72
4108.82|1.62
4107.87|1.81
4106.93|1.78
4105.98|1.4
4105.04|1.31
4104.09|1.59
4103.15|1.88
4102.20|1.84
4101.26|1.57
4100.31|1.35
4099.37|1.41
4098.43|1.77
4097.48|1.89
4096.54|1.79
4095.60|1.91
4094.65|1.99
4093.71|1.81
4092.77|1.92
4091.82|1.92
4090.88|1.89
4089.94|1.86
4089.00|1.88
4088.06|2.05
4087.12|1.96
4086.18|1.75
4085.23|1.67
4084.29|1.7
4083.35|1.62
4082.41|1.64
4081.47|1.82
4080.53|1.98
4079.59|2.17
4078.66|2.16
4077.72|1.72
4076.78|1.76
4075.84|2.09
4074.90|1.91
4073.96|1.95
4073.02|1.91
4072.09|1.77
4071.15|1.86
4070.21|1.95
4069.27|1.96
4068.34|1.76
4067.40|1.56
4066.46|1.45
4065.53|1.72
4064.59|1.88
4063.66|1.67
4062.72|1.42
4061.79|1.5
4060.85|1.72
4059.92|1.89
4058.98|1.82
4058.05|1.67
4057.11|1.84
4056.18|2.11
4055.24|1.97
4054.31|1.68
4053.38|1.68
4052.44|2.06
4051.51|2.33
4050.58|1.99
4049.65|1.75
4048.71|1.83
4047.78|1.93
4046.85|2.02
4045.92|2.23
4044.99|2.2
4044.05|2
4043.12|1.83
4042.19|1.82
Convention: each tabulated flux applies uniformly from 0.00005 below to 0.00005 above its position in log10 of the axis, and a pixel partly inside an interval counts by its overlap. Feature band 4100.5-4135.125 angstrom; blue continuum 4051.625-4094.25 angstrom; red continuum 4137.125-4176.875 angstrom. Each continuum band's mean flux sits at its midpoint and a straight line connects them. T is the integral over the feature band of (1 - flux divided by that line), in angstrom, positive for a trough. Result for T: 2.3 angstrom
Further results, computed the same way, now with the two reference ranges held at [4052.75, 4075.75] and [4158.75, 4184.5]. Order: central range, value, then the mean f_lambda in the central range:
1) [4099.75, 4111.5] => 1.28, 1.63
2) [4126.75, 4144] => -0.90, 1.96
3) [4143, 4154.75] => 0.30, 1.83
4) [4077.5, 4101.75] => -0.07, 1.82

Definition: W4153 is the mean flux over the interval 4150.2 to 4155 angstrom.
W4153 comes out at 1.78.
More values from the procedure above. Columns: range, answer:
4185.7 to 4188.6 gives 1.99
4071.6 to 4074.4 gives 1.88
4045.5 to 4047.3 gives 2.13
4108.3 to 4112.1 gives 1.67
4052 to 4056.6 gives 1.89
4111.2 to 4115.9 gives 1.65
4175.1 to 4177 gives 1.38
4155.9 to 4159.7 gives 2.14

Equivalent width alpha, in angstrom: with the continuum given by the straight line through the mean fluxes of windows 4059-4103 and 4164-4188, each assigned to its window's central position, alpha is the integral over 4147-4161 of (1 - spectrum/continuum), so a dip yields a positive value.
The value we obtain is -1.0 angstrom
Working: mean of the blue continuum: 1.8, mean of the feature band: 1.97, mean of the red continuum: 1.85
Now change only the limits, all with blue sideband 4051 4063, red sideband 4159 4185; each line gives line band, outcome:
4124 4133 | 0.7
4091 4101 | 0.4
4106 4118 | 1.1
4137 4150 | -0.8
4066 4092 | 0.0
